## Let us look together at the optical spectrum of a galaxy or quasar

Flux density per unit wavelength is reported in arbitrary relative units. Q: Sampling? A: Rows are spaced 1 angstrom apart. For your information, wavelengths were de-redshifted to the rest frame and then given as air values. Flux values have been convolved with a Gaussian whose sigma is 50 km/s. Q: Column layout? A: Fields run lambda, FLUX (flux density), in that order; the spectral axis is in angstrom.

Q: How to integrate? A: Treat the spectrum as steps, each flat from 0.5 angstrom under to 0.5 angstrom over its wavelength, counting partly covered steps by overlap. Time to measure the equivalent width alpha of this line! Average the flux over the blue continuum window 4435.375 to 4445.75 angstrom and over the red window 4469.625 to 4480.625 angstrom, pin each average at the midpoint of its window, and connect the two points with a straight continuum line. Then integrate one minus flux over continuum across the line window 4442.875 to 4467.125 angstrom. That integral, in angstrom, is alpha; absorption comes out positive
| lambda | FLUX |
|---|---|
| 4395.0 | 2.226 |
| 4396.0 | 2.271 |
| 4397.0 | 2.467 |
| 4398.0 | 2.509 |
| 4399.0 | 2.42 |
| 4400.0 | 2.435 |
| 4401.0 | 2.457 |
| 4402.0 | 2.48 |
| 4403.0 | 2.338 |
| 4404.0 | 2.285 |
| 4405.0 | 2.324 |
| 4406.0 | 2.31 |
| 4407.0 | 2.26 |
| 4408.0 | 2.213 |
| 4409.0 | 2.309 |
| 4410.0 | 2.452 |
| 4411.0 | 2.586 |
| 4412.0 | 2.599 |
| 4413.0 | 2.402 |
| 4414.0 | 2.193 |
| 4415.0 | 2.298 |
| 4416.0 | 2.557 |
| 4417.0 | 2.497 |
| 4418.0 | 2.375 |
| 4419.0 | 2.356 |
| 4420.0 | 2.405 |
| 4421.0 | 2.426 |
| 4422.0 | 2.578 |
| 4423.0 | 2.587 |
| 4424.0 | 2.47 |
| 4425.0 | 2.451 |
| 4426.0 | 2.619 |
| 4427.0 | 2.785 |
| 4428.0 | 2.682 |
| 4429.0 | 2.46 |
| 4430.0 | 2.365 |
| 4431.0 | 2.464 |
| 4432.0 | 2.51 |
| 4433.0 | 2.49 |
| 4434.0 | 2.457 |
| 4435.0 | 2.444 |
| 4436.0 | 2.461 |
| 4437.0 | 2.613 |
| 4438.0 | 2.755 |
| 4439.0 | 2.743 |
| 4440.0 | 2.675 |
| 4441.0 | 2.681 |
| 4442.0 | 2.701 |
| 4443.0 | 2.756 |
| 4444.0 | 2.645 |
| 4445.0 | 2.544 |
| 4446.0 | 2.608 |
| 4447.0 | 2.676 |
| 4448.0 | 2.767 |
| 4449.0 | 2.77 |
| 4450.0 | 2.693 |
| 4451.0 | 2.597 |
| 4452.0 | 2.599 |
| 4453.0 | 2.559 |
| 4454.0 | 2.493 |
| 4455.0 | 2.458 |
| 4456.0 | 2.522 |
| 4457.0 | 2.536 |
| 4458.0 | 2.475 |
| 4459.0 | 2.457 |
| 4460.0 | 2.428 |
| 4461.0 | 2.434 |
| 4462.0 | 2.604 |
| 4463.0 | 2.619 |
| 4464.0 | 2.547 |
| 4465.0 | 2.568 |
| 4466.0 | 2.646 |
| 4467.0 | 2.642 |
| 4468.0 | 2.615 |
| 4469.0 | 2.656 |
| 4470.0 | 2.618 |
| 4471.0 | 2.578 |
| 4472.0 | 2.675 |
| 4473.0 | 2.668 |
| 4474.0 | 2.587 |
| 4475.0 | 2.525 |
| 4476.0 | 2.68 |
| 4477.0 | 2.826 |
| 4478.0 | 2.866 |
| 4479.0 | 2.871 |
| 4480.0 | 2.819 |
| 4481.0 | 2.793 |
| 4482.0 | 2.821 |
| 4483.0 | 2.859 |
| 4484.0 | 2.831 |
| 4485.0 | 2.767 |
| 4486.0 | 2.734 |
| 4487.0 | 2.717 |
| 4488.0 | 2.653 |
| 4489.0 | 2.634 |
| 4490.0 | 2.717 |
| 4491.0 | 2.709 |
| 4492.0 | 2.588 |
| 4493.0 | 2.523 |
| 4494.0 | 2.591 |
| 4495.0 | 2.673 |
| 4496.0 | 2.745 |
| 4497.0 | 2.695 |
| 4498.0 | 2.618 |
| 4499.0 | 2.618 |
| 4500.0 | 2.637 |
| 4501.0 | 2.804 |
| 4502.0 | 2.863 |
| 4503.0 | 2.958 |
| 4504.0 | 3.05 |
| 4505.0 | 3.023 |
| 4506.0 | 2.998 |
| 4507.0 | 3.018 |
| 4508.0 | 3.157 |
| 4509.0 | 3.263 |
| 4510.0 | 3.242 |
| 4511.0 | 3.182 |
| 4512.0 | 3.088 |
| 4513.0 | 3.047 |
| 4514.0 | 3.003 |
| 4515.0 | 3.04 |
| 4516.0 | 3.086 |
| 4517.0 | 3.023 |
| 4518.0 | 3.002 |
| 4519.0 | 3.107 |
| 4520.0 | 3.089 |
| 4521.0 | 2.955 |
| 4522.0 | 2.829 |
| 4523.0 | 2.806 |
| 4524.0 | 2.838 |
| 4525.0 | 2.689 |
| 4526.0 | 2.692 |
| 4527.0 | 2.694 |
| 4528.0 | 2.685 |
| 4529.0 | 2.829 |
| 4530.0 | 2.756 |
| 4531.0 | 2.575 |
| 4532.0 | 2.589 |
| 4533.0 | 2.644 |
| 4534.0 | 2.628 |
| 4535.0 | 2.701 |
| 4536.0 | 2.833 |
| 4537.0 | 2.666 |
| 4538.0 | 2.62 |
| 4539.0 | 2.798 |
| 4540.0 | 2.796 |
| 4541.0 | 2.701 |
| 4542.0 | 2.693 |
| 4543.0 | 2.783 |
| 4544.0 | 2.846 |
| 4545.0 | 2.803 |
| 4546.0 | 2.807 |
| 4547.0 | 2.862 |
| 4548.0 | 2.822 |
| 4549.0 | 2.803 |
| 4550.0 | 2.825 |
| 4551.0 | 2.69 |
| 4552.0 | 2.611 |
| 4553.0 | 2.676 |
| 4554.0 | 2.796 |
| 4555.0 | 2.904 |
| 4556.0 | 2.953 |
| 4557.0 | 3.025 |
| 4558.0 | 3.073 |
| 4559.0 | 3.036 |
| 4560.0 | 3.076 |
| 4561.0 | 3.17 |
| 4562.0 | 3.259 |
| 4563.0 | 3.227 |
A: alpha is 0.8 angstrom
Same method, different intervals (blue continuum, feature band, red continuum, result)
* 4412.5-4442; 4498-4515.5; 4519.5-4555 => -1.9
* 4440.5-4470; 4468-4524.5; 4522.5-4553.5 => -3.5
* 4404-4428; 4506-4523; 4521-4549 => -2.3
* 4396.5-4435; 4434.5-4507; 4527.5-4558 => -2.6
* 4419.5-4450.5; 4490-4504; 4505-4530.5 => 0.8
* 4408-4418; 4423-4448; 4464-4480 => -0.7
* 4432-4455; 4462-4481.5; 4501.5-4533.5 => 0.5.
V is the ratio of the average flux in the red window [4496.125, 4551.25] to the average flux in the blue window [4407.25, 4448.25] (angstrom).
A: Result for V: 1.1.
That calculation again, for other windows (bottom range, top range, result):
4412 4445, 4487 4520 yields 1.14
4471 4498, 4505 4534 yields 1.08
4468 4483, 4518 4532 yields 1.04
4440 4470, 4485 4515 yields 1.10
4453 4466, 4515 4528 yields 1.15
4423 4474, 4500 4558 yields 1.11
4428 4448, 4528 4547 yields 1.05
